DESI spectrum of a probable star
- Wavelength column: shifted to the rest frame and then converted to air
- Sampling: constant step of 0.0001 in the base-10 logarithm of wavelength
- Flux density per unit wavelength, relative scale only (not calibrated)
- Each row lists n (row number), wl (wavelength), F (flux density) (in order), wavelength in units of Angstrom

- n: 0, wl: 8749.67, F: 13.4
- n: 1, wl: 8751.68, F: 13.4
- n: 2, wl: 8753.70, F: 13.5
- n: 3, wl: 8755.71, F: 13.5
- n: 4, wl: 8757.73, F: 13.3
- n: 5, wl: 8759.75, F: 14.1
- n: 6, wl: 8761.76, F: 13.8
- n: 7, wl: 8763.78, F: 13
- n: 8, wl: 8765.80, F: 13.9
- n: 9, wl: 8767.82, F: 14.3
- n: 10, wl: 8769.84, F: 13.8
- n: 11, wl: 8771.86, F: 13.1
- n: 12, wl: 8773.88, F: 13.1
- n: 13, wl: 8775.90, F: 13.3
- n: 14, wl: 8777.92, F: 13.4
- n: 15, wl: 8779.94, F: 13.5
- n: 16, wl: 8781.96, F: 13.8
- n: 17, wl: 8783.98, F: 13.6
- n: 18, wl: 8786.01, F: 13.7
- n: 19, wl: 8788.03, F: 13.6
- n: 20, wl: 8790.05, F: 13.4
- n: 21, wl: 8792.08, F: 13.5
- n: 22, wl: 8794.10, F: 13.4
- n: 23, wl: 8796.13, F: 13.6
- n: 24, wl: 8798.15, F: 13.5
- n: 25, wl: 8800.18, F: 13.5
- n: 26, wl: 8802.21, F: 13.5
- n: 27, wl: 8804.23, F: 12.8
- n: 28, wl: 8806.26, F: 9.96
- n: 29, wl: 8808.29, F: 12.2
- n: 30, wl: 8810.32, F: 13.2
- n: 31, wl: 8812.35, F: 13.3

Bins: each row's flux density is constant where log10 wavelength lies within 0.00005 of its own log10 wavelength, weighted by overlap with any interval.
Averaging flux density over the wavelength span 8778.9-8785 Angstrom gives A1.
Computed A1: 13.6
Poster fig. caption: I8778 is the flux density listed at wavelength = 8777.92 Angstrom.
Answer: 13.4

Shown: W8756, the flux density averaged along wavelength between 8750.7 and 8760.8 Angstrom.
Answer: 13.6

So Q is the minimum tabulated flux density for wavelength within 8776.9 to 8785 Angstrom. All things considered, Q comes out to 13.4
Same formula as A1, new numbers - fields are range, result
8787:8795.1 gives 13.5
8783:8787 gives 13.6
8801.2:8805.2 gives 13.2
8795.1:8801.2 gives 13.5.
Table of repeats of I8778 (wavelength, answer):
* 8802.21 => 13.5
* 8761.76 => 13.8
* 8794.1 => 13.4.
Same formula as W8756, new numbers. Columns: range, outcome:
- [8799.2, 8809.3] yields 12.4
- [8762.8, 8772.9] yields 13.6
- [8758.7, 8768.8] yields 13.8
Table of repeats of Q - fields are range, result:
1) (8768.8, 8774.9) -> 13.1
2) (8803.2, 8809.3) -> 9.96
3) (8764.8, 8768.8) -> 13.9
